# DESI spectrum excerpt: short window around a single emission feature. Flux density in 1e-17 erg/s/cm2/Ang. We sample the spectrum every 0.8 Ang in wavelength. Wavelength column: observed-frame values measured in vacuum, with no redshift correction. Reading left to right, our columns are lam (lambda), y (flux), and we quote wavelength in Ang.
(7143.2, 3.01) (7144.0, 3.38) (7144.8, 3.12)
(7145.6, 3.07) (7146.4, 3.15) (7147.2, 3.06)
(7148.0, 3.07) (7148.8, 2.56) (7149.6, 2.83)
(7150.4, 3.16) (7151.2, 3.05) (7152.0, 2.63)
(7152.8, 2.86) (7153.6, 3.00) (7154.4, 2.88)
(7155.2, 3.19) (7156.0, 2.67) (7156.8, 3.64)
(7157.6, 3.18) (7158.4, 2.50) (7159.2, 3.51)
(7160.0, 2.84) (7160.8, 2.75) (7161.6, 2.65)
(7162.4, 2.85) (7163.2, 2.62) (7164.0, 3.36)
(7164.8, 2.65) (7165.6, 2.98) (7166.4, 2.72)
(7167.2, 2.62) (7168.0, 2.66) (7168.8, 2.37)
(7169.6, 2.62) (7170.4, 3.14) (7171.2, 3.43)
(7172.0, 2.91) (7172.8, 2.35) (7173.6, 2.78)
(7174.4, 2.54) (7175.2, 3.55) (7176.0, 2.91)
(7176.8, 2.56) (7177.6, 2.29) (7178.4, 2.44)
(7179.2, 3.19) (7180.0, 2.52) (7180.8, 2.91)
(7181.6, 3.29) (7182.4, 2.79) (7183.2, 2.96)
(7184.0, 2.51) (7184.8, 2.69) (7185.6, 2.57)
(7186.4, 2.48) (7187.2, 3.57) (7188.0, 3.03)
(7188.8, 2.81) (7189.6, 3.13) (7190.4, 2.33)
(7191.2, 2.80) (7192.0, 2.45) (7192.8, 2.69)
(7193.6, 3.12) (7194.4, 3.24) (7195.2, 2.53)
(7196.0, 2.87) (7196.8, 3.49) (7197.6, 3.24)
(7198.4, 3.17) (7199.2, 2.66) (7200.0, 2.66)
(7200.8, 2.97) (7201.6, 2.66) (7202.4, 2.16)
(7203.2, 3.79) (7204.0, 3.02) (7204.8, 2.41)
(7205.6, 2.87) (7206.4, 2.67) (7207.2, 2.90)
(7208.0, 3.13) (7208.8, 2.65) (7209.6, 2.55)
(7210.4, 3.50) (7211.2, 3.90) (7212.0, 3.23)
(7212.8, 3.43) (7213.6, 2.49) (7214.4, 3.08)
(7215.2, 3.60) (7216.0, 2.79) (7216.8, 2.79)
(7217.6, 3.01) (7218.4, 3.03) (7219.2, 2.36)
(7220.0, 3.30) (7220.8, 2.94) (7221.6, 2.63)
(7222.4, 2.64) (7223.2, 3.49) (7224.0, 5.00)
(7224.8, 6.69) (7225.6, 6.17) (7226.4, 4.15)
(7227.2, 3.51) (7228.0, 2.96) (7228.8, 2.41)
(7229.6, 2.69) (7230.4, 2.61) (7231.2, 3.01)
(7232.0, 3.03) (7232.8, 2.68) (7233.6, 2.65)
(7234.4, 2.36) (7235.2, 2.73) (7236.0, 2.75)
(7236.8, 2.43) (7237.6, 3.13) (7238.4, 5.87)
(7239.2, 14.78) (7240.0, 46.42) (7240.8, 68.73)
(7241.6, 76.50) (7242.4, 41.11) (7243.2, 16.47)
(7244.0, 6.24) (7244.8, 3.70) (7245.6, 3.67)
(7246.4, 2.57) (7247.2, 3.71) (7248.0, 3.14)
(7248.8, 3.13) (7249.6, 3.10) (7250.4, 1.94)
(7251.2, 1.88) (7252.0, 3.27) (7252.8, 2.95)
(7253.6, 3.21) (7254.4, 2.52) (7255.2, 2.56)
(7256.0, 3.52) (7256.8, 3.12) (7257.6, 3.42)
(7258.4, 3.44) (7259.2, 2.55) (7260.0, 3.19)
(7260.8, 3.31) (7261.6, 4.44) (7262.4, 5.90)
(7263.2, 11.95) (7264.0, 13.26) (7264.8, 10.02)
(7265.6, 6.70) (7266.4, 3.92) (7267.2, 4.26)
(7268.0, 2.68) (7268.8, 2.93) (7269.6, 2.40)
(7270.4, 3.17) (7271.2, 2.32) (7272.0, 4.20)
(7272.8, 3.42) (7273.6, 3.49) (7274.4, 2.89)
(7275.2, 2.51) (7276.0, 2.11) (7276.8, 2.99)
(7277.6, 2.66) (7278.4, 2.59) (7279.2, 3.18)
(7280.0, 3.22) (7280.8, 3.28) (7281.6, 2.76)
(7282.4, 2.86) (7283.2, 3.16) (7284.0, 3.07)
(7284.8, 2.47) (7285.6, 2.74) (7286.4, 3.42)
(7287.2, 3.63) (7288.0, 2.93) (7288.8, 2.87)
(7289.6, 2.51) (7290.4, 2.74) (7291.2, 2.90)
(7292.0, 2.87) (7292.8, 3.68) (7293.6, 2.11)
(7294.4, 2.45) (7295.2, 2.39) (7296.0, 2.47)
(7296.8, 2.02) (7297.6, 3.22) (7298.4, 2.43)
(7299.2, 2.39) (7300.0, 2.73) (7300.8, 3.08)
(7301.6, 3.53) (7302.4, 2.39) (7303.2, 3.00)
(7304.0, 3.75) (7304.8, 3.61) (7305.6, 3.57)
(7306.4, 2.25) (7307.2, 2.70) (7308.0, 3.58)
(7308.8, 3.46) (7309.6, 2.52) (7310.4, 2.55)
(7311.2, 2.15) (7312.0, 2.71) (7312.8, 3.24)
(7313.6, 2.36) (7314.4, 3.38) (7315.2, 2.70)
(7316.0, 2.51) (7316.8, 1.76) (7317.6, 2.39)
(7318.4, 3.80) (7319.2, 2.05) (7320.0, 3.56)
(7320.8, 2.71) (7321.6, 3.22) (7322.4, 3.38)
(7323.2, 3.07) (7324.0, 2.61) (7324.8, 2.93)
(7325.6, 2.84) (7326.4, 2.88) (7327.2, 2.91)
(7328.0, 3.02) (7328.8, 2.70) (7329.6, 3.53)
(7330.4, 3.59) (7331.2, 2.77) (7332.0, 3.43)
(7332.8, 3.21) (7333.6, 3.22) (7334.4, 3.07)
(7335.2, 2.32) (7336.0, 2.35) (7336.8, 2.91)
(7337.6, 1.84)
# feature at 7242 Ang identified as H-alpha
